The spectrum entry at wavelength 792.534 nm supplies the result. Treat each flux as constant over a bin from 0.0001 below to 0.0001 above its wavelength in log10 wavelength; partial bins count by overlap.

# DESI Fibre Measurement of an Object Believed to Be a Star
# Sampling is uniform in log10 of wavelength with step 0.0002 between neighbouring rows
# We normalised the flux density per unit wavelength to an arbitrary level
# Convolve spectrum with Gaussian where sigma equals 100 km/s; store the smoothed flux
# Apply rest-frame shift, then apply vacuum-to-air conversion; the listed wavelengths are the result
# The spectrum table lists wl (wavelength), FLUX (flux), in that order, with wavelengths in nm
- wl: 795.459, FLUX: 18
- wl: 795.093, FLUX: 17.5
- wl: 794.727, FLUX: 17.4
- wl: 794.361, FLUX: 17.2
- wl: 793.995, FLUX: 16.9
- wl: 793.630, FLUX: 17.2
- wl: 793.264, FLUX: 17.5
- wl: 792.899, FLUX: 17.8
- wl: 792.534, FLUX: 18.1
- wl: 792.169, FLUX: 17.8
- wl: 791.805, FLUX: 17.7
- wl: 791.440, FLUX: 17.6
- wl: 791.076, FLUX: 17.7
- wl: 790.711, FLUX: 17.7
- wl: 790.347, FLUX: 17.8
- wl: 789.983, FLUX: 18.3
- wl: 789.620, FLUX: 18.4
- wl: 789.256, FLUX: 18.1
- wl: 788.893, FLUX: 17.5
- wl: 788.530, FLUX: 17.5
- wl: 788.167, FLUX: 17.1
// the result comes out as 18.1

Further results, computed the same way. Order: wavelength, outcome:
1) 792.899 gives 17.8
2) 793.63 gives 17.2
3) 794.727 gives 17.4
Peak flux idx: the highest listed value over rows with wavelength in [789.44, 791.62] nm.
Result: 18.4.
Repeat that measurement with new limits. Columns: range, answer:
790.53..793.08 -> 18.1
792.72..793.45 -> 17.8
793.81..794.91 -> 17.4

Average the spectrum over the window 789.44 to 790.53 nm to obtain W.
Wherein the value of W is 18.2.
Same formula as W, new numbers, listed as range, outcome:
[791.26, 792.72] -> 17.8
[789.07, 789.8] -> 18.2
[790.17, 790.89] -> 17.8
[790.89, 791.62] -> 17.6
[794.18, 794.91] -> 17.3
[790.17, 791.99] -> 17.7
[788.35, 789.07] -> 17.5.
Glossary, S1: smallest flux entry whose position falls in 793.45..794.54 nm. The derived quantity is 16.9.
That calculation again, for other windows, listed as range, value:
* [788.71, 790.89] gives 17.5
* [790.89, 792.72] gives 17.6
